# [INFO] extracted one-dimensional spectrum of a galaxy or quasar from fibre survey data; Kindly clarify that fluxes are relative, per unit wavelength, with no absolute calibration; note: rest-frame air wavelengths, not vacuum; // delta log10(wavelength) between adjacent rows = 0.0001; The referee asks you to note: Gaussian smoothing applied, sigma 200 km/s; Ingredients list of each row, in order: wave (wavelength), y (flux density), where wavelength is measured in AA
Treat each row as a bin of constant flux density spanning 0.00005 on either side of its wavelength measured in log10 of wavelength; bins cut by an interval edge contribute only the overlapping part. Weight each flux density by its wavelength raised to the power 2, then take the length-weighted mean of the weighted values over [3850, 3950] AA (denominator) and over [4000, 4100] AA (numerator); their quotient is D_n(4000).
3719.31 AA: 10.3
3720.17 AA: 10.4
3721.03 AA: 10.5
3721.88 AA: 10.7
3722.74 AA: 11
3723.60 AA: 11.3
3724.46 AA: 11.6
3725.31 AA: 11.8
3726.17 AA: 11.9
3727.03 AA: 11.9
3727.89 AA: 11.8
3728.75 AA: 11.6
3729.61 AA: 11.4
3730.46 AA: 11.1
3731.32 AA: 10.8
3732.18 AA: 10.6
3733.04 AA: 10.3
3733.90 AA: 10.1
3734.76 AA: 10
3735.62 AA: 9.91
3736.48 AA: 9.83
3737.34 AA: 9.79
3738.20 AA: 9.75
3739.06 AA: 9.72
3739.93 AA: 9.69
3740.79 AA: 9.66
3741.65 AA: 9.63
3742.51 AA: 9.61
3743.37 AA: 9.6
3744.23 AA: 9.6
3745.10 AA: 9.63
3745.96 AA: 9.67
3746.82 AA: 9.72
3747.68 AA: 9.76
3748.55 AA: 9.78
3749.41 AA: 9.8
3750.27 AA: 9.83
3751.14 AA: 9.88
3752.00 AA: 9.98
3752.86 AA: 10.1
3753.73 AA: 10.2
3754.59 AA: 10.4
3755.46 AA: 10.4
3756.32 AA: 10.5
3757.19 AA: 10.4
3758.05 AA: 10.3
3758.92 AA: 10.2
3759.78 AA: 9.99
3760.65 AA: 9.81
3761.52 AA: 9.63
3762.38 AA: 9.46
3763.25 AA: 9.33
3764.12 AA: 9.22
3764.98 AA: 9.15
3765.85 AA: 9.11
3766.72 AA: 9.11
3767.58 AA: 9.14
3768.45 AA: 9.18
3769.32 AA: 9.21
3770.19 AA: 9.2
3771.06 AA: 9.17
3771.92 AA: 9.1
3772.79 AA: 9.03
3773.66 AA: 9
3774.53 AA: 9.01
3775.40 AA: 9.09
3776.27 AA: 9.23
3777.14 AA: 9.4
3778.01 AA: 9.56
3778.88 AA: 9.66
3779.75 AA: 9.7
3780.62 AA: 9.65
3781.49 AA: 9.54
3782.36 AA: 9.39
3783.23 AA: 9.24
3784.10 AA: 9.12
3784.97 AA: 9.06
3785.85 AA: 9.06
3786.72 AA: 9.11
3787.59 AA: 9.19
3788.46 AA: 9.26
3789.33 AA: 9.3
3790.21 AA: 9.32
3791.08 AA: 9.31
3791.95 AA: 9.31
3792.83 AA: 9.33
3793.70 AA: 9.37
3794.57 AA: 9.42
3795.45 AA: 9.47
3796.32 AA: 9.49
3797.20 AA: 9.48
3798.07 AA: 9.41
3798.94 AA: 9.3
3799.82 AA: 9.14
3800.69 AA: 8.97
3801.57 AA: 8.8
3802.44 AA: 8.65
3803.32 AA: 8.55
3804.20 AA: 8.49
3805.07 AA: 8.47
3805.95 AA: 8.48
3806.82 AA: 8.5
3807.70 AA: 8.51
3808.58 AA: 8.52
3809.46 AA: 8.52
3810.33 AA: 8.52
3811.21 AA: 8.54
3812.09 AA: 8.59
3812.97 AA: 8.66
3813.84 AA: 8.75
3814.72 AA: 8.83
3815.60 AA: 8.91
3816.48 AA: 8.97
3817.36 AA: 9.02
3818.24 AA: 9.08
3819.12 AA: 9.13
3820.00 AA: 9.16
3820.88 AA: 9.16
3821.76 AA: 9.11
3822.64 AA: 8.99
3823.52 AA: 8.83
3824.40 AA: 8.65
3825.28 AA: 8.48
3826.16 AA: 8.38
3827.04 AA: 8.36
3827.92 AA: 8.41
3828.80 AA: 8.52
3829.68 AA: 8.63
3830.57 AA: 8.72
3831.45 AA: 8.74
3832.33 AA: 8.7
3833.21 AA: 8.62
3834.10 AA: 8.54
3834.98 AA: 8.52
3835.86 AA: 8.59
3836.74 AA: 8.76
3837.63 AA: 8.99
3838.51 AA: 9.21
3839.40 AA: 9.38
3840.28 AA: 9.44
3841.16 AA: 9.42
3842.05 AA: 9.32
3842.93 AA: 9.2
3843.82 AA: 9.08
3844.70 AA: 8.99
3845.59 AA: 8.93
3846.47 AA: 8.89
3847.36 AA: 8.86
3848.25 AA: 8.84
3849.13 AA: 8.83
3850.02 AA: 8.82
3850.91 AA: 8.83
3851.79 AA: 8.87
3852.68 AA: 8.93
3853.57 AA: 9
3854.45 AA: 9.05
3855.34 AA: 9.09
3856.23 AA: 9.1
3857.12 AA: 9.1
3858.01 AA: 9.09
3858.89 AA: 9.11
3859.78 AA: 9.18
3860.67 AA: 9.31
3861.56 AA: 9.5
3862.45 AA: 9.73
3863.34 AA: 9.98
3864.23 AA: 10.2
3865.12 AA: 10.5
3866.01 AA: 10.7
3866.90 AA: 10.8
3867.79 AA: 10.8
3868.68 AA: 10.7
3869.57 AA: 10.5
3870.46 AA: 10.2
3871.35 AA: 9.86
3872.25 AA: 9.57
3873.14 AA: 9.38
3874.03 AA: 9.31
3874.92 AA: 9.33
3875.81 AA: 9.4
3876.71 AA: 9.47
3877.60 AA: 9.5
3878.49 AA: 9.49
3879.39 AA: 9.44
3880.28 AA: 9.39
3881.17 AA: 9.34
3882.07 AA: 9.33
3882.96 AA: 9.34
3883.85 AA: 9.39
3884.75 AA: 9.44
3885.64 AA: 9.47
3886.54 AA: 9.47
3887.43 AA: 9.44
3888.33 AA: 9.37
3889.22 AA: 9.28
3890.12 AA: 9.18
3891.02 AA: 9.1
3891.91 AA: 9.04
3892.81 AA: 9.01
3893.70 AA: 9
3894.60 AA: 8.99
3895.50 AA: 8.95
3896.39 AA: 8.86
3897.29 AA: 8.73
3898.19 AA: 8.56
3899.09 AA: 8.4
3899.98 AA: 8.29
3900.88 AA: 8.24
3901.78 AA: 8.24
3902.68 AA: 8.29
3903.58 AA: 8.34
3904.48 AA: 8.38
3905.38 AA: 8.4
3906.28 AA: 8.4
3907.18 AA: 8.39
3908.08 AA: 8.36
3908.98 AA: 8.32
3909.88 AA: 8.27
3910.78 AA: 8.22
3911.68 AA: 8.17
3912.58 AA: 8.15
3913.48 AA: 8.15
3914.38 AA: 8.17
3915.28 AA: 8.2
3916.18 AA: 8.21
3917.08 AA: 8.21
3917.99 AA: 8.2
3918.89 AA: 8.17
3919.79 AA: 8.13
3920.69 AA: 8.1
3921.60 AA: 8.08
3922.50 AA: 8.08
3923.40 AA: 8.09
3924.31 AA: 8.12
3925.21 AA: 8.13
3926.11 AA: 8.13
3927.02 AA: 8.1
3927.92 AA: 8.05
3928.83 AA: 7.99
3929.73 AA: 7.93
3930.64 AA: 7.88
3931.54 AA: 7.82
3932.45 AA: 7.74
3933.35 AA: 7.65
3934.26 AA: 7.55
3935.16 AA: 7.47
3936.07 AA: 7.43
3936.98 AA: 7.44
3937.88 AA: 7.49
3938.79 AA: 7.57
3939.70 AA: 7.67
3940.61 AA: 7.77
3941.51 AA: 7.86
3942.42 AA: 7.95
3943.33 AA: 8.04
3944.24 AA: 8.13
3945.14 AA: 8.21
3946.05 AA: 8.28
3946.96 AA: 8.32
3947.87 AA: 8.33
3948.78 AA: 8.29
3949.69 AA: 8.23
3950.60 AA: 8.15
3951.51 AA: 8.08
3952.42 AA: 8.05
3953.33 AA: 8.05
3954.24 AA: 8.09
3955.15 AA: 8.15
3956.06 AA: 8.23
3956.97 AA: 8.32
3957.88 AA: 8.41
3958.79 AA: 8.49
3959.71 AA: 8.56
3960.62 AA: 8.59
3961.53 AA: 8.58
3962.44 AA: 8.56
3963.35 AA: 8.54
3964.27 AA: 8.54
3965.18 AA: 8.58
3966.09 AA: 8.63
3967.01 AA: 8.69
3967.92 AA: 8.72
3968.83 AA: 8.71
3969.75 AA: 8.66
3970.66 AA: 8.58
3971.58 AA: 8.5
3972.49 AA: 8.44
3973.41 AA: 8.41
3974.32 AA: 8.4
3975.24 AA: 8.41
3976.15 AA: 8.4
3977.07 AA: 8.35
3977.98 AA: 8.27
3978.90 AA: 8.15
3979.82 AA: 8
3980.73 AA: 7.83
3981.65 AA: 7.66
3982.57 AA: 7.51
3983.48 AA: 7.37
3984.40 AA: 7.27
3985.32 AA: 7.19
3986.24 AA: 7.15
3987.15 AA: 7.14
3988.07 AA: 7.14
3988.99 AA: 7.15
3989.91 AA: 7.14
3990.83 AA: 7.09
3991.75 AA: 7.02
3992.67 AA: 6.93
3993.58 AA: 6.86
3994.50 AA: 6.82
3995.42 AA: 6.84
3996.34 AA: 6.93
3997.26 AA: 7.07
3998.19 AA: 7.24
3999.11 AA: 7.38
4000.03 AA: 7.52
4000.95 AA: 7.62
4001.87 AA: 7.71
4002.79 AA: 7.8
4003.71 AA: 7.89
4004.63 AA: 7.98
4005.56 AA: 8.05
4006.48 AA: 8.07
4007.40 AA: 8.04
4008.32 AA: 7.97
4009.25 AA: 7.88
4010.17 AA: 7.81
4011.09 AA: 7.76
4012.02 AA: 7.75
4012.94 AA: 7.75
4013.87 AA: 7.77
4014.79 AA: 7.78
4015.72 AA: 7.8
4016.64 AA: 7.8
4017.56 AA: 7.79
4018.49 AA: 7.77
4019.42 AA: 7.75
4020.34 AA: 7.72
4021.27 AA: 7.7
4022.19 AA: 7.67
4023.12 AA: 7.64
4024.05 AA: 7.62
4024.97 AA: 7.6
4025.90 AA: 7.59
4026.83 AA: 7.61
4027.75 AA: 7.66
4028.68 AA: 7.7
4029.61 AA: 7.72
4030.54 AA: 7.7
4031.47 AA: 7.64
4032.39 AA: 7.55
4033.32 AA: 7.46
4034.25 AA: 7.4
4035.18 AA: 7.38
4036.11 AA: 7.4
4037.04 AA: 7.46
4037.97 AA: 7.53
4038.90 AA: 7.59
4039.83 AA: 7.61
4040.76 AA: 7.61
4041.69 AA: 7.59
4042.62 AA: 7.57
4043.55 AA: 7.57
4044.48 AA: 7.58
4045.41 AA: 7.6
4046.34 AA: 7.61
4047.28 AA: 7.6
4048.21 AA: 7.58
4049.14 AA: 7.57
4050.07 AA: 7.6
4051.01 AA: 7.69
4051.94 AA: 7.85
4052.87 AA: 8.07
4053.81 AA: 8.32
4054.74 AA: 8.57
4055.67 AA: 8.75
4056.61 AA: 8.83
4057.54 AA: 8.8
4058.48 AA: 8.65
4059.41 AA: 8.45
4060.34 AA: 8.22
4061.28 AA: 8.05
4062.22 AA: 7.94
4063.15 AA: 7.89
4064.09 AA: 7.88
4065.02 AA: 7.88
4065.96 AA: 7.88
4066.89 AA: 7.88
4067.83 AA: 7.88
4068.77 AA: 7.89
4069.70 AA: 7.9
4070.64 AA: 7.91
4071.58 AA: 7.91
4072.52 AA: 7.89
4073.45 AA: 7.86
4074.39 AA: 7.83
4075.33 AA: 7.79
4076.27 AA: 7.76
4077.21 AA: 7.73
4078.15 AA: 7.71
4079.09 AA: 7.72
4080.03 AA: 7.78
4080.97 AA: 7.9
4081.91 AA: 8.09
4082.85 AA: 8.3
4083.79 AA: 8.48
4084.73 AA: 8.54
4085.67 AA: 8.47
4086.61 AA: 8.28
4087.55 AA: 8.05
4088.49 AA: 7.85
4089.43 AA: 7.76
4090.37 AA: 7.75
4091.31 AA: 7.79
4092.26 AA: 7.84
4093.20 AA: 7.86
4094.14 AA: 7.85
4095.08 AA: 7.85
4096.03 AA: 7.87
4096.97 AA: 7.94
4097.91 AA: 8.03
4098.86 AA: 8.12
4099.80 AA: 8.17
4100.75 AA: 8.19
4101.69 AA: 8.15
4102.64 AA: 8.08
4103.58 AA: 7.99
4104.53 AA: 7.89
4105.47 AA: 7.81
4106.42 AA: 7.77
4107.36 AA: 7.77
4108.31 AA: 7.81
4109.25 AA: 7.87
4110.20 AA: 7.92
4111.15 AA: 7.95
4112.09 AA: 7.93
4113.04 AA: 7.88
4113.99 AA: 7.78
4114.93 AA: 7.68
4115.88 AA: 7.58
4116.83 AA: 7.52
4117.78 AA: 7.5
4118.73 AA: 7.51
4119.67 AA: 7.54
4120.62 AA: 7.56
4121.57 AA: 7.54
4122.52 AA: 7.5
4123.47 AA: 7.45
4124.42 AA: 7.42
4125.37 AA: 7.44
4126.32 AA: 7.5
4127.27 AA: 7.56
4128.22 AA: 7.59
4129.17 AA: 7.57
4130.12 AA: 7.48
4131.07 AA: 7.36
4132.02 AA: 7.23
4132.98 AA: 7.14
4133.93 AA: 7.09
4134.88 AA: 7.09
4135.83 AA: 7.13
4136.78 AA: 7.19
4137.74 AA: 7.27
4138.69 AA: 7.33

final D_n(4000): 0.97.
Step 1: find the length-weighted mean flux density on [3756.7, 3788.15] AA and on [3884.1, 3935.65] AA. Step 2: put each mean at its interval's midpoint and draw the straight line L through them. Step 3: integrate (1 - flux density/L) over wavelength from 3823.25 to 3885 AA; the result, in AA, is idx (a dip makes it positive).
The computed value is -3.2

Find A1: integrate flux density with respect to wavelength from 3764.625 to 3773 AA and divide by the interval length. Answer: 9.14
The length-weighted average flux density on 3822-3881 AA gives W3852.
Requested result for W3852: 9.23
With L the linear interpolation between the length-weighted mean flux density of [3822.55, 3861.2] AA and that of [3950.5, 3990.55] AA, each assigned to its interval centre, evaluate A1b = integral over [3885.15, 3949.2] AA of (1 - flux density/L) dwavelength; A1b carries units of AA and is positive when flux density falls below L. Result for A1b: 1.2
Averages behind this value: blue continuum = 8.9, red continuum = 8.13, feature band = 8.29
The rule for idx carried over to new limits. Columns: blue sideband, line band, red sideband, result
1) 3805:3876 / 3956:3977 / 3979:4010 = -2.1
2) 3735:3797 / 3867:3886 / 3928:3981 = -2.0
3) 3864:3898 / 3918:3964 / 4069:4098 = 5.1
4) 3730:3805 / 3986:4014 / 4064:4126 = 3.0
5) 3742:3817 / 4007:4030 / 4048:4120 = 1.4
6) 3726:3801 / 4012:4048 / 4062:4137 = 2.4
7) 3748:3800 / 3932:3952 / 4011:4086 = 1.4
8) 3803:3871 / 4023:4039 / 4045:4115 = 1.2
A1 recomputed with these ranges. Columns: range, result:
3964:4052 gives 7.72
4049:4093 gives 8.03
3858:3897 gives 9.56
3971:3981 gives 8.3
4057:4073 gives 8.06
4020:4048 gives 7.59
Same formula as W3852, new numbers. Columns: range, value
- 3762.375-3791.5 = 9.25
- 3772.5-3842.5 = 8.99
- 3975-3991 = 7.62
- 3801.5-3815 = 8.58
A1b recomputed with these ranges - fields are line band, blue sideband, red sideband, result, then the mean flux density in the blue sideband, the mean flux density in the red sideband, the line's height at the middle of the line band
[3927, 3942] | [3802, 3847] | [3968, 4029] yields 0.72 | 8.79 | 7.71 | 8.11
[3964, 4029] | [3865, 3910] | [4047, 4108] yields 5.72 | 9.21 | 8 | 8.52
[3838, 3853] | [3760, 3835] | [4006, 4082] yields -0.45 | 9.02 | 7.82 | 8.79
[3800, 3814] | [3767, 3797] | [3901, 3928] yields 0.74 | 9.28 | 8.21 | 9.08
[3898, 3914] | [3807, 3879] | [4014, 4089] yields 0.81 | 9.14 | 7.85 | 8.75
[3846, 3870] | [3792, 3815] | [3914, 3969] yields -2.55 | 8.88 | 8.13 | 8.58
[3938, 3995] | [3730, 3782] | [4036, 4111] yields 3.48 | 9.72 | 7.93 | 8.53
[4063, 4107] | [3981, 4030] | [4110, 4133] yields -2.29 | 7.53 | 7.57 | 7.56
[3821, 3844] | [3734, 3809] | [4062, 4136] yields 0.74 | 9.43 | 7.79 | 9.13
